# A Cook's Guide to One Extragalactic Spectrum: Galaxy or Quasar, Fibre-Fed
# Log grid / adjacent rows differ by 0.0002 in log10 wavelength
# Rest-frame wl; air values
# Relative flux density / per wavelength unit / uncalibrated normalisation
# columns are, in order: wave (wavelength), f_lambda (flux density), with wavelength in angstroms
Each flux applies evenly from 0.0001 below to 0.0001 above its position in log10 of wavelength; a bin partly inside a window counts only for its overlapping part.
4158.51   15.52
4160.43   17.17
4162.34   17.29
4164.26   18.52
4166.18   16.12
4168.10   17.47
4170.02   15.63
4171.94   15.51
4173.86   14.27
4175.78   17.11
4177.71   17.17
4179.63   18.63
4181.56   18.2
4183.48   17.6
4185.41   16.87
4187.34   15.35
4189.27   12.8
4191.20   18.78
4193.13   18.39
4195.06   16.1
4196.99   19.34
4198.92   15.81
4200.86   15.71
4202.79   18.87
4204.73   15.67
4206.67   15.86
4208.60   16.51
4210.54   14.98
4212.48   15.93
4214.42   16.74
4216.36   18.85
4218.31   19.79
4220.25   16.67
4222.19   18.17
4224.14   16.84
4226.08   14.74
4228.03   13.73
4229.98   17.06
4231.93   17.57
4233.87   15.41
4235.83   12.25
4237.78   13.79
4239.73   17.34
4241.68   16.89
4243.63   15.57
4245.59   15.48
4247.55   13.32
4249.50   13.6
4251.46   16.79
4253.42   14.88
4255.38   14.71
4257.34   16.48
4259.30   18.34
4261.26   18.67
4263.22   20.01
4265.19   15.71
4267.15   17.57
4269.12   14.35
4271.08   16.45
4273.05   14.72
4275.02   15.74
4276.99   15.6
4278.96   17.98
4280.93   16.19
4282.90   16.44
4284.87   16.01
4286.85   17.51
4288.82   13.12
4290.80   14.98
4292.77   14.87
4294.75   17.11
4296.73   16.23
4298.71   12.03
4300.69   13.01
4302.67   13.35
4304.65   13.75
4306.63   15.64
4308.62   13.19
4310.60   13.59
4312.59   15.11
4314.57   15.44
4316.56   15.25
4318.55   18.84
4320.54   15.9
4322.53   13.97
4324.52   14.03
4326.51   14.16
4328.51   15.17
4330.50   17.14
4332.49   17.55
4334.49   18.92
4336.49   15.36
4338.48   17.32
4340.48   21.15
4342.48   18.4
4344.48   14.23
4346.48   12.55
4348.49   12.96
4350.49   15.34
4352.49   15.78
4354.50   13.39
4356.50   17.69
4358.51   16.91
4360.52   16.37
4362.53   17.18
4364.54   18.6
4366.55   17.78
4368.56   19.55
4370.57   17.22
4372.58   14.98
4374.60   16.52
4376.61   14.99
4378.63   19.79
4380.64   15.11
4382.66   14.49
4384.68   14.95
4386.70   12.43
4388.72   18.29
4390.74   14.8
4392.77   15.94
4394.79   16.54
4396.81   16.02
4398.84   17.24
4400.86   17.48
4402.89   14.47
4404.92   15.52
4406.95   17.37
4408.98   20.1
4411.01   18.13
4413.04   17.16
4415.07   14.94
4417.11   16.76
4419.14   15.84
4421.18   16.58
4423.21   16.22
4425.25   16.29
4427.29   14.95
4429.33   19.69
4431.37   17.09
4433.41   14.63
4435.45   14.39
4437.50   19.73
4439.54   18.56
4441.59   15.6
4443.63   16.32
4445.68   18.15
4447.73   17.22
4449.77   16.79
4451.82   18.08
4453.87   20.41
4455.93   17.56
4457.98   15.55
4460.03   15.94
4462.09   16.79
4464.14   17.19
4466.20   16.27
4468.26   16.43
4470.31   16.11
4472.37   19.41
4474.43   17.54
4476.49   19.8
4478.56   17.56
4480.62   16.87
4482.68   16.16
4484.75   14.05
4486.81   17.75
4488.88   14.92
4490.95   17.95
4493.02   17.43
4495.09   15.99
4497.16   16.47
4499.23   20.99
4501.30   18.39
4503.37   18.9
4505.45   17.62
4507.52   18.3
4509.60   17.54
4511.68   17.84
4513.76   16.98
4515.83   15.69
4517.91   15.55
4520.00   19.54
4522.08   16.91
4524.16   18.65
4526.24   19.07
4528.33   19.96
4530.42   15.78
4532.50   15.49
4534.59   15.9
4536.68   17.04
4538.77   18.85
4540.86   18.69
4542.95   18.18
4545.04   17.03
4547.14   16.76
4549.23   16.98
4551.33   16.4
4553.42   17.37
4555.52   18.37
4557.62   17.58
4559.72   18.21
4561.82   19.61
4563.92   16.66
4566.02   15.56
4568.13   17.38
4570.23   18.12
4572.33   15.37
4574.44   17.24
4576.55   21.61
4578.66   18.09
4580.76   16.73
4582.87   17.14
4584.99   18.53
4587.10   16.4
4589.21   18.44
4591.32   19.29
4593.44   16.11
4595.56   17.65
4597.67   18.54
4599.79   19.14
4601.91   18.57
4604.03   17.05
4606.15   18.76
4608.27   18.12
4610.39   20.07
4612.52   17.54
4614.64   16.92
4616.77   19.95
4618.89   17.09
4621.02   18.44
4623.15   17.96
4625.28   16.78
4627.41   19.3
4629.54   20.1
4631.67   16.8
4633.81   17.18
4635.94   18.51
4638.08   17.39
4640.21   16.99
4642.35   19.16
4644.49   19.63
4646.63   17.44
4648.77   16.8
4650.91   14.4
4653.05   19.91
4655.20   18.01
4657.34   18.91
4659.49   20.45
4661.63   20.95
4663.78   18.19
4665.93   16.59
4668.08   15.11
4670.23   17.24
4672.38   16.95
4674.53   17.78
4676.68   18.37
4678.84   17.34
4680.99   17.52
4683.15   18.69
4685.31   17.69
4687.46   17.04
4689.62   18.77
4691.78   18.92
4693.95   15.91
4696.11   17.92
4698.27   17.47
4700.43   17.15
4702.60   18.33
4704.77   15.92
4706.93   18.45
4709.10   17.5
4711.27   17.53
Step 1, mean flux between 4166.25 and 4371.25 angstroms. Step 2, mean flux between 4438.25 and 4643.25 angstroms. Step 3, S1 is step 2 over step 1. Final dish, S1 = 1.09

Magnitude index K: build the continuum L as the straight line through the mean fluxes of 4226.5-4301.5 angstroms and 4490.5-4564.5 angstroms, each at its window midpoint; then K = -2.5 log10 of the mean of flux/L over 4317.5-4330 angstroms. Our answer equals 0.051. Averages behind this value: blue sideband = 15.7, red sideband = 17.6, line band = 15.4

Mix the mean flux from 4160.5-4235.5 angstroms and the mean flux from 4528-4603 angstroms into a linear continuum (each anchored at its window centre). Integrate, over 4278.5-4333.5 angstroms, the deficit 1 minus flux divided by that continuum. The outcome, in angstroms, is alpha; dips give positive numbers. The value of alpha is 5.6 angstroms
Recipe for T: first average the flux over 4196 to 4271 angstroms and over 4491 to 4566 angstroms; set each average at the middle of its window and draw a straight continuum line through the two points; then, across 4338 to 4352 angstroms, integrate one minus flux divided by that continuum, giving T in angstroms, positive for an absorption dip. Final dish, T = 0.7 angstroms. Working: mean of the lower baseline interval 16.3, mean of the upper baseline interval 17.6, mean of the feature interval 15.9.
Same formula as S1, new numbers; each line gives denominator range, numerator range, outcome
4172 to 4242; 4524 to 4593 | 1.07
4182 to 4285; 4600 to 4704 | 1.10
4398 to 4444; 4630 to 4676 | 1.07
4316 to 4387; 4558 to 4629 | 1.11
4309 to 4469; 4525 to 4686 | 1.09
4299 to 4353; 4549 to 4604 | 1.15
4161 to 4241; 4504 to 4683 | 1.07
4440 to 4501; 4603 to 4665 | 1.06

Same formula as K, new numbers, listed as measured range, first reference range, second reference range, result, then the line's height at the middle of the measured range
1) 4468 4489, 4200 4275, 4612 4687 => 0.009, 17.2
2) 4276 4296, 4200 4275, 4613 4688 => 0.028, 16.4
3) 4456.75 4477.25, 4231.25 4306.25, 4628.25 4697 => -0.020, 16.8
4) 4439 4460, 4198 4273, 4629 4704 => -0.019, 17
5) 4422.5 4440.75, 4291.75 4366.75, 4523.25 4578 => -0.018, 16.6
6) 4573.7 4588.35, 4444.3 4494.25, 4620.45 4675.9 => -0.020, 17.7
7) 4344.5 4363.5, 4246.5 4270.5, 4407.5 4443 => 0.088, 16.6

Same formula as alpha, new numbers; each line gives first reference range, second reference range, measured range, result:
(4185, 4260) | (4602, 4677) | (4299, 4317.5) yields 2.7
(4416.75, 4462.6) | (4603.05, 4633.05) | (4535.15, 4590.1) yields 0.6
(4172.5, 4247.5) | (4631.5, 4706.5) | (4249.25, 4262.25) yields 0.2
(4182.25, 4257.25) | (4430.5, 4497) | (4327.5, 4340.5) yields -0.5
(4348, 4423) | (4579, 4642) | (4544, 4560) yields 0.3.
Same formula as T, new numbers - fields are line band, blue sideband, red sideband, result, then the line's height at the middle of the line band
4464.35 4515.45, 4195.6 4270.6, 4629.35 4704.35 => -0.4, 17.2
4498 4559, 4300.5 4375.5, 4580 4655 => -1.2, 17.3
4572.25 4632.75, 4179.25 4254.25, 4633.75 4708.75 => -1.8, 17.6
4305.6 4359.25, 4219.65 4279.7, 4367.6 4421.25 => 1.7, 16.2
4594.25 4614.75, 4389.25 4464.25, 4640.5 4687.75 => -0.7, 17.6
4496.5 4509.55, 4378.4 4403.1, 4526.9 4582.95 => -1.1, 17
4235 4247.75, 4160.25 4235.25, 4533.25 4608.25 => 1.3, 16.8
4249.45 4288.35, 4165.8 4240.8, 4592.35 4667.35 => 0.8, 16.8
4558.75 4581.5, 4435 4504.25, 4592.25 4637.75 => 0.2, 17.9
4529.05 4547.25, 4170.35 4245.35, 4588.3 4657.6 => 0.6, 17.8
